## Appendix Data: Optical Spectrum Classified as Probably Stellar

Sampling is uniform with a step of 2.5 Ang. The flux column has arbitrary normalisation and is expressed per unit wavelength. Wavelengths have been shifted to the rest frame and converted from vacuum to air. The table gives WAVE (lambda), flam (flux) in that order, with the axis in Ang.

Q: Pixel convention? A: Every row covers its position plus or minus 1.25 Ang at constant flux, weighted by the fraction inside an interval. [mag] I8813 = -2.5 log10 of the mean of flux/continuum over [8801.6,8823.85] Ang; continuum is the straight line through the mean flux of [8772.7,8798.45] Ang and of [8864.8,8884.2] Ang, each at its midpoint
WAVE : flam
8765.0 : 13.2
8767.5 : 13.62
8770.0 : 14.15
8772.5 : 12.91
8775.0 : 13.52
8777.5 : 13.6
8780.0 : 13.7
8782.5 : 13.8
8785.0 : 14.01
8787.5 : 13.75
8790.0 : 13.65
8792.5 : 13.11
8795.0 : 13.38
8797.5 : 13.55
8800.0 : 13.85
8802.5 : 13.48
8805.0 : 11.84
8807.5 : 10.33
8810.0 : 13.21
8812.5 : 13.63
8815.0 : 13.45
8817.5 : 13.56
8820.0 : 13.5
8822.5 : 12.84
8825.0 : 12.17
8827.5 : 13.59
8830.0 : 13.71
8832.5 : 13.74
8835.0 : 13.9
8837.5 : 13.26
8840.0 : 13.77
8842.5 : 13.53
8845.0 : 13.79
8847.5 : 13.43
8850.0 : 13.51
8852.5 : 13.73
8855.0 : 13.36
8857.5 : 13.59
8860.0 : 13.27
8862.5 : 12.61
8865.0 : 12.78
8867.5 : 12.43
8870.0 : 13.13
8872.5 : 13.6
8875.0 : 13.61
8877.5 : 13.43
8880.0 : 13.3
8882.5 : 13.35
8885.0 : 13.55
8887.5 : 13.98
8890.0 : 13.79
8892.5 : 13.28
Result 0.05 mag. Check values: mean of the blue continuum 13.6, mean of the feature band 12.9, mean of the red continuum 13.2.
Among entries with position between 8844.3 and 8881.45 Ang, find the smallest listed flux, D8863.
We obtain 12.43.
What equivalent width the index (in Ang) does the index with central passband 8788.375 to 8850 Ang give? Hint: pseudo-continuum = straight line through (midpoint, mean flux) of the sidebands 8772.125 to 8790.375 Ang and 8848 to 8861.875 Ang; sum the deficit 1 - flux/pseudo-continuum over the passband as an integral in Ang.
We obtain 1.3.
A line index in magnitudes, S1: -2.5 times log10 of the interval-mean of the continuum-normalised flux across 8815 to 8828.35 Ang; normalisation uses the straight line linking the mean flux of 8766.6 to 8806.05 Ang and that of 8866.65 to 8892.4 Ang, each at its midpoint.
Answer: 0.03 mag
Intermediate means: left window 13.5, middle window 13.1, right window 13.4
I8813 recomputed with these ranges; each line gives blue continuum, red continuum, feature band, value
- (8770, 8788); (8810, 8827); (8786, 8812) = 0.03 mag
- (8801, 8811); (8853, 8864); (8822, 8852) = -0.05 mag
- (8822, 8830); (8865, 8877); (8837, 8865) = -0.03 mag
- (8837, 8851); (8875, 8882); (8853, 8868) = 0.03 mag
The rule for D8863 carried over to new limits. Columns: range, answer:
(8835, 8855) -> 13.26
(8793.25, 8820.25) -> 10.33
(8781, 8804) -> 13.11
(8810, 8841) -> 12.17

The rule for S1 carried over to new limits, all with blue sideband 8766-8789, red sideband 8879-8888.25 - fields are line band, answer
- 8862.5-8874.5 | 0.05 mag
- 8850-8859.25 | 0.00 mag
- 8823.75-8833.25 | 0.03 mag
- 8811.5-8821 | 0.01 mag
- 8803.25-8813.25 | 0.12 mag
